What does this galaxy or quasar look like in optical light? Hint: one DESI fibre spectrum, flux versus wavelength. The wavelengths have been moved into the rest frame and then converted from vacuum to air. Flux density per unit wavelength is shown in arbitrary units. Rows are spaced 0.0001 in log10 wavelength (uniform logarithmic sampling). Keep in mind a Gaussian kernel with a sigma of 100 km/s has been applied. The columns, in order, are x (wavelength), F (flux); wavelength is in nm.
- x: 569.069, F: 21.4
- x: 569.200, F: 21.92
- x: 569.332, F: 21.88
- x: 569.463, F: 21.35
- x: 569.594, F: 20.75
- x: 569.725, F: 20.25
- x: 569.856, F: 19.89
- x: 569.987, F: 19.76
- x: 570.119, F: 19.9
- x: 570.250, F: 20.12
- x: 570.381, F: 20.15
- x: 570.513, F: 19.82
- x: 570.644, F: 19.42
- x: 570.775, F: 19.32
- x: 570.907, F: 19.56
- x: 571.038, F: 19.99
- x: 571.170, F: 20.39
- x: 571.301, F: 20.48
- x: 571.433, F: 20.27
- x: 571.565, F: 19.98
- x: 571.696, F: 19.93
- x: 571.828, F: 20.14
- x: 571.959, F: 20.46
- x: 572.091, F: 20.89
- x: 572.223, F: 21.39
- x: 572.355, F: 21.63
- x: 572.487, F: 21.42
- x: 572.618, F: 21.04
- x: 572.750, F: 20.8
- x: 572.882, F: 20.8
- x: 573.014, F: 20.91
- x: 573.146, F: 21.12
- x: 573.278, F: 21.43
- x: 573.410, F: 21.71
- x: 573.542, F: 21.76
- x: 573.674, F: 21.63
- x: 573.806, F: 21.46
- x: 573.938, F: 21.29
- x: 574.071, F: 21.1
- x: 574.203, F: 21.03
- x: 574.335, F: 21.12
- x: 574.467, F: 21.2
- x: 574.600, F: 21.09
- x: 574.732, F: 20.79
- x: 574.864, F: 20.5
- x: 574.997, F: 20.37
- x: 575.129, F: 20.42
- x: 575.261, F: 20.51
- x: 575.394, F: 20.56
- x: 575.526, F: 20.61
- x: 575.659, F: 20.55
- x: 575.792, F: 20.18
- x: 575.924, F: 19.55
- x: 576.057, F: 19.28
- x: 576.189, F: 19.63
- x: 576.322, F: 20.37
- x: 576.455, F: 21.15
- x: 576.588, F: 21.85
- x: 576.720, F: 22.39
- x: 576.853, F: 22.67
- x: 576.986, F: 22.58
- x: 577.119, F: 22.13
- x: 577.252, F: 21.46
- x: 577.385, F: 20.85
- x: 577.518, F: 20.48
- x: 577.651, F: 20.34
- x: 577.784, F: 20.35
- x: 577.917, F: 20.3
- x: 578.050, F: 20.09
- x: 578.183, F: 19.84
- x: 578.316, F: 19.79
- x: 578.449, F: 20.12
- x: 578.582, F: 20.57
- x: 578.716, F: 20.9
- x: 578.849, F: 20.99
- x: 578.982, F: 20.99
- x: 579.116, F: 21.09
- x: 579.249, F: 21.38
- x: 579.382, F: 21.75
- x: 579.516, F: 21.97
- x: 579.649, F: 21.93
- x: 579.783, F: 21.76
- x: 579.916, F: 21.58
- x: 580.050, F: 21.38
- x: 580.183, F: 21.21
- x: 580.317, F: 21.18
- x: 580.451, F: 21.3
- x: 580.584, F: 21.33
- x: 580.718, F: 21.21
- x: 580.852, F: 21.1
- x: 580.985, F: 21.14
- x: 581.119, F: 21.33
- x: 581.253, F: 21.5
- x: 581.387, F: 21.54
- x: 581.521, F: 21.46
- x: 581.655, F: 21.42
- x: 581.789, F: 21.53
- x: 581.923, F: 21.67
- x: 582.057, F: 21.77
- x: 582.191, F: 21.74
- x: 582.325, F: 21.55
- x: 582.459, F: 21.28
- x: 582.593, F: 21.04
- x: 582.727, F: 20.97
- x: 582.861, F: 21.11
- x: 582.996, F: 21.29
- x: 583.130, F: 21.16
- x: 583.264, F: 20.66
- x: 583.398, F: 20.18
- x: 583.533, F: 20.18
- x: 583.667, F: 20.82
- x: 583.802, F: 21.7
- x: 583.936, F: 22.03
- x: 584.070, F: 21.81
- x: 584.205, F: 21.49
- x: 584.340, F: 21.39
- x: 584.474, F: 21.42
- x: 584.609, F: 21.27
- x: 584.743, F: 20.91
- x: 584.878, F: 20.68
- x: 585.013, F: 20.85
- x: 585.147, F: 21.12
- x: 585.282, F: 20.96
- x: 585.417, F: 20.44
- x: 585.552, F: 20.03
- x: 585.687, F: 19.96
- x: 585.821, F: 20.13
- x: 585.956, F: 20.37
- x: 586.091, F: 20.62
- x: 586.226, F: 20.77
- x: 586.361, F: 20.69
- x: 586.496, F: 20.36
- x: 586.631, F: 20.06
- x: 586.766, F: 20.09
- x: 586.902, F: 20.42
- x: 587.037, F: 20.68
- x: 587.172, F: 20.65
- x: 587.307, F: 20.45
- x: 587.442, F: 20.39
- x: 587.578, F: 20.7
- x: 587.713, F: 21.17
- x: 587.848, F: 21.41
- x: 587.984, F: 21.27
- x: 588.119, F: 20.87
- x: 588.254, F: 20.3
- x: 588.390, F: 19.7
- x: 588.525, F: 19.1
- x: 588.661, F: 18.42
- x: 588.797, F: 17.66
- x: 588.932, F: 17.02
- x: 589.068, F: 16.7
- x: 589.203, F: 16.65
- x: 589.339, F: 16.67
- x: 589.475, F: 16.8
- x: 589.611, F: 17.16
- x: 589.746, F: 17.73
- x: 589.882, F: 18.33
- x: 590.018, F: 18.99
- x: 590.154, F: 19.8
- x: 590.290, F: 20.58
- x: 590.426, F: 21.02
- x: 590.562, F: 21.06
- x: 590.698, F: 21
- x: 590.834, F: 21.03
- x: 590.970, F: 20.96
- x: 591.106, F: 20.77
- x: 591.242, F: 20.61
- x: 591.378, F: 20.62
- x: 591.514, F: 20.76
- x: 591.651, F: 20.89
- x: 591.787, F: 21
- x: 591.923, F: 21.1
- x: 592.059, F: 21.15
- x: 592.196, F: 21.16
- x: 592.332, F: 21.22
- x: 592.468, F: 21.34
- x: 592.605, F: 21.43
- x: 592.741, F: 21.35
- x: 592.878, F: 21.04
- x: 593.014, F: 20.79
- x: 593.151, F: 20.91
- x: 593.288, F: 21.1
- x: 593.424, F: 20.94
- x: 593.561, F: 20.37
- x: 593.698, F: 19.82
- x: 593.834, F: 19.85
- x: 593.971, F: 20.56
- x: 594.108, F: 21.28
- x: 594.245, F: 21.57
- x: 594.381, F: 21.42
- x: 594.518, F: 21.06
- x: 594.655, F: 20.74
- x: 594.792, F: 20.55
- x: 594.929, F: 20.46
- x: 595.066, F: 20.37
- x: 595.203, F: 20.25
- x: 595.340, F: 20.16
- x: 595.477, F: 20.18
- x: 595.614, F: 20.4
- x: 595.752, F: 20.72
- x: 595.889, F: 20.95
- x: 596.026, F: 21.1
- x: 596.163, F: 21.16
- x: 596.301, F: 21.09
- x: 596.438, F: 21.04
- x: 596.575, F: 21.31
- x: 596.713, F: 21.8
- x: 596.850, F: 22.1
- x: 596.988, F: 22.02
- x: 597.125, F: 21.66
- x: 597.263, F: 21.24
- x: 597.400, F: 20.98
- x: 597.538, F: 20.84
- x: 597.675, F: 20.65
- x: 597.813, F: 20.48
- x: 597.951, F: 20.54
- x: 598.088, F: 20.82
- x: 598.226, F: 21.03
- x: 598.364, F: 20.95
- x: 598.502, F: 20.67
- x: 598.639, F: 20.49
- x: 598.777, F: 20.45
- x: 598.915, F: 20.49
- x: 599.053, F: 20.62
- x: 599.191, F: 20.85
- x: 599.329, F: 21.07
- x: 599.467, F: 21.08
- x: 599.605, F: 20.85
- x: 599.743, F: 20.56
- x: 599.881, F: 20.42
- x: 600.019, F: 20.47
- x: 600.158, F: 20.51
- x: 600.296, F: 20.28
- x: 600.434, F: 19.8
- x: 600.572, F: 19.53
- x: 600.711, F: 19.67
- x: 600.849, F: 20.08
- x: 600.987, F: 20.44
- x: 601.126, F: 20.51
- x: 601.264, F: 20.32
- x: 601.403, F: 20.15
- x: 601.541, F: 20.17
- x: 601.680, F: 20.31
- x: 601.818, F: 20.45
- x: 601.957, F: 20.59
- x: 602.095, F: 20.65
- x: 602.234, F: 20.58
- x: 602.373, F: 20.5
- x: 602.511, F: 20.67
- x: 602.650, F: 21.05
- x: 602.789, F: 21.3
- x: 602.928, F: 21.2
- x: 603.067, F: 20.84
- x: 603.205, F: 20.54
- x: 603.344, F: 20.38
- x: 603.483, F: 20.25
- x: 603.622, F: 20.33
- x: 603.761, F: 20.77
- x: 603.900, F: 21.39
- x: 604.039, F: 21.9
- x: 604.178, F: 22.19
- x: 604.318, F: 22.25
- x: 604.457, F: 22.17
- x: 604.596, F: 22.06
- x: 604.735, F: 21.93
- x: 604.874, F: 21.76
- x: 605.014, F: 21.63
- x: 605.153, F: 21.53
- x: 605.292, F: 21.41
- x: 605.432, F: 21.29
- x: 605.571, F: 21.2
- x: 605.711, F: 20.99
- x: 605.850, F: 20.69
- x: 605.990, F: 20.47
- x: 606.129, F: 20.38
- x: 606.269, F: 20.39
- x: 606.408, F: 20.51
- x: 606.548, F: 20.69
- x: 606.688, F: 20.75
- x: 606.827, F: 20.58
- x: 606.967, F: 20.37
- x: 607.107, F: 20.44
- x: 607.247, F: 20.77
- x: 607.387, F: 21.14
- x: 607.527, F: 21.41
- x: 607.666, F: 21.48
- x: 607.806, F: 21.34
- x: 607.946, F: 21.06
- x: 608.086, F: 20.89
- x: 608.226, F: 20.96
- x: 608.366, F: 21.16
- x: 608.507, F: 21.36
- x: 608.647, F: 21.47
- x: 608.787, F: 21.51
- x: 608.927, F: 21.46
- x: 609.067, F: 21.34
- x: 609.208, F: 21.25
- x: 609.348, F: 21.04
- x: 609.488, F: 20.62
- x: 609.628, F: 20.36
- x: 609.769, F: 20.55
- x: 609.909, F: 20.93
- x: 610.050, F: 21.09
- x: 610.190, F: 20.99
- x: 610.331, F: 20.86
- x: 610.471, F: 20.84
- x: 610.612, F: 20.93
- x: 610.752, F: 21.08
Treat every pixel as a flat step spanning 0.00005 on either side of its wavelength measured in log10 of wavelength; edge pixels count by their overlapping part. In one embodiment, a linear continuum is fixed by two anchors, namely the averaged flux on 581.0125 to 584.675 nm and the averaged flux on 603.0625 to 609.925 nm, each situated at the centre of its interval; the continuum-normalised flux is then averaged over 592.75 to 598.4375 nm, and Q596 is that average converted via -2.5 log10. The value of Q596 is 0.02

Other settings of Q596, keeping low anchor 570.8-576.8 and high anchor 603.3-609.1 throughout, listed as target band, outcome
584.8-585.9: 0.020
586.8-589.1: 0.057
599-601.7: 0.036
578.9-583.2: -0.028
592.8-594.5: 0.010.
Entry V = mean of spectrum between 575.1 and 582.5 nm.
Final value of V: 21.1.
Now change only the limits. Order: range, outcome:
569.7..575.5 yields 20.6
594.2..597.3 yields 21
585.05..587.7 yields 20.5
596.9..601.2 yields 20.7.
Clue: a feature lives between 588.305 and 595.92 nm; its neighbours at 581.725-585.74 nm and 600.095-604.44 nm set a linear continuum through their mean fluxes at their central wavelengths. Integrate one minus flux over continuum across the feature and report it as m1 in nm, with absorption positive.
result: 0.29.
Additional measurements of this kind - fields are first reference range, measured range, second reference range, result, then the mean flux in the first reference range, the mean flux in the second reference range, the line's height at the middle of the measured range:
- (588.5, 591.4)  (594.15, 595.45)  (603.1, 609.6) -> -0.07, 19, 21.1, 19.6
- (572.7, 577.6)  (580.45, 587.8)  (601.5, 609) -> 0.01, 21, 21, 21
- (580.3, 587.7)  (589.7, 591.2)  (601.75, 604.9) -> 0.06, 21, 21.1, 21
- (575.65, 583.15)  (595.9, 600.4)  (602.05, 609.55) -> 0.04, 21.1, 21.1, 21.1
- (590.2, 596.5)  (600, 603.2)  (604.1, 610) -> 0.09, 20.8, 21.1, 21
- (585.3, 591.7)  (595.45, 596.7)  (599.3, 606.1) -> -0.04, 19.8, 20.8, 20.4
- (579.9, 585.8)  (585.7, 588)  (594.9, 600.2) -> 0.06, 21.2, 20.8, 21.1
